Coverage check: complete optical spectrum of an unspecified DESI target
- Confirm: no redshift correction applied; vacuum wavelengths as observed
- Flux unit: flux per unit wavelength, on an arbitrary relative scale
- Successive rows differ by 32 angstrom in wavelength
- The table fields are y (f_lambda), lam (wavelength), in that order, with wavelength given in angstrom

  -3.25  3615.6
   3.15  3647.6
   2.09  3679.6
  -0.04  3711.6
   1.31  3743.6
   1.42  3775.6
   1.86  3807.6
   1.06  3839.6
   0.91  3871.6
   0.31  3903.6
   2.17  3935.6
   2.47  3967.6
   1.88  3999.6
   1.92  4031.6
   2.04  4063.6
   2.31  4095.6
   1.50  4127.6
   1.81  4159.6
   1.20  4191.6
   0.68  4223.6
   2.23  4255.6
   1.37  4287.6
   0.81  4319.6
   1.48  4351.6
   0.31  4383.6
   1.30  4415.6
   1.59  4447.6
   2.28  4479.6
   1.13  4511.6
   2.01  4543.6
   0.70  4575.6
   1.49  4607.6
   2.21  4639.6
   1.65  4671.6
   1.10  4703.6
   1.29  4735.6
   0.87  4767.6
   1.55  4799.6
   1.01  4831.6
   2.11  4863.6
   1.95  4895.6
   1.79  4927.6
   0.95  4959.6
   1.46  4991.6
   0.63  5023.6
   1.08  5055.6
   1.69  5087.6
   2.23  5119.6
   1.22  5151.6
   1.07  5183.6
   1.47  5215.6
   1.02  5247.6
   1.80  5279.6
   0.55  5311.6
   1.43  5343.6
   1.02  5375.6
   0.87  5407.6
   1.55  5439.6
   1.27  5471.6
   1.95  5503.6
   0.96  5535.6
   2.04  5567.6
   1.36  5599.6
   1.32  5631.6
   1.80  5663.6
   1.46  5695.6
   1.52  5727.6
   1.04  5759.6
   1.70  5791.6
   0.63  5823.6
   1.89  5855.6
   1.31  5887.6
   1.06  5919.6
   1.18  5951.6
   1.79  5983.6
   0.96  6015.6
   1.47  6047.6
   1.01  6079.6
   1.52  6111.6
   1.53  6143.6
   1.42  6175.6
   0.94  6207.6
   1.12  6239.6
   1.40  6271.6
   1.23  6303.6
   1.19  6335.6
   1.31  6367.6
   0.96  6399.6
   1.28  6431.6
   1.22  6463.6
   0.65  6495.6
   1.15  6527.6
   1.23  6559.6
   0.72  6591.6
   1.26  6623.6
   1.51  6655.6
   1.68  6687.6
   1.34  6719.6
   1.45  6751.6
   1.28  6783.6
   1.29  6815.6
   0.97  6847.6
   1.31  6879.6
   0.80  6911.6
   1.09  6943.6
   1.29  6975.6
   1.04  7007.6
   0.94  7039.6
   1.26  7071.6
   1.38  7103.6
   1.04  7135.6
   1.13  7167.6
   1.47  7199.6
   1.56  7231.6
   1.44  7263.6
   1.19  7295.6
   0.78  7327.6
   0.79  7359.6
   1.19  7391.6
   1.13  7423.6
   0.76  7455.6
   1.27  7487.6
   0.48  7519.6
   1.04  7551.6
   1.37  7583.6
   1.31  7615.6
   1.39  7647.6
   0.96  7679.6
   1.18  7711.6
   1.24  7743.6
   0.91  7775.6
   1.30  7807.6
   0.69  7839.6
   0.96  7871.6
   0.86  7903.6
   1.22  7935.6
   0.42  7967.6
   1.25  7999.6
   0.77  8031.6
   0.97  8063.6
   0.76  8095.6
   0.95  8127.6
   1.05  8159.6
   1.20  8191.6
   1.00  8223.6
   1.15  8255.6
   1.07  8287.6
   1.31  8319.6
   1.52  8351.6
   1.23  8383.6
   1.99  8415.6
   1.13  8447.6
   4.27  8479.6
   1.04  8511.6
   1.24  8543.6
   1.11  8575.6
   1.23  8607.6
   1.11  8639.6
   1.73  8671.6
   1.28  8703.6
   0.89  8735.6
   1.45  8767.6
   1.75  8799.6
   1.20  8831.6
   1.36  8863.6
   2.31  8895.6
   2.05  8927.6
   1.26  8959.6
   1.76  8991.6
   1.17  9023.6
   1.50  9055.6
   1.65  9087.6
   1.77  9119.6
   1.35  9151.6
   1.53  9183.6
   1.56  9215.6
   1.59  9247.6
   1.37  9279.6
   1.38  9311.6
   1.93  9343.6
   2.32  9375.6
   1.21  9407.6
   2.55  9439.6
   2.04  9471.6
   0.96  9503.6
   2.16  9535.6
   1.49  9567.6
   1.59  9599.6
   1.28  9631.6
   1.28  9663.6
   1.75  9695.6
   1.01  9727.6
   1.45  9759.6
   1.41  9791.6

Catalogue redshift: 1.273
